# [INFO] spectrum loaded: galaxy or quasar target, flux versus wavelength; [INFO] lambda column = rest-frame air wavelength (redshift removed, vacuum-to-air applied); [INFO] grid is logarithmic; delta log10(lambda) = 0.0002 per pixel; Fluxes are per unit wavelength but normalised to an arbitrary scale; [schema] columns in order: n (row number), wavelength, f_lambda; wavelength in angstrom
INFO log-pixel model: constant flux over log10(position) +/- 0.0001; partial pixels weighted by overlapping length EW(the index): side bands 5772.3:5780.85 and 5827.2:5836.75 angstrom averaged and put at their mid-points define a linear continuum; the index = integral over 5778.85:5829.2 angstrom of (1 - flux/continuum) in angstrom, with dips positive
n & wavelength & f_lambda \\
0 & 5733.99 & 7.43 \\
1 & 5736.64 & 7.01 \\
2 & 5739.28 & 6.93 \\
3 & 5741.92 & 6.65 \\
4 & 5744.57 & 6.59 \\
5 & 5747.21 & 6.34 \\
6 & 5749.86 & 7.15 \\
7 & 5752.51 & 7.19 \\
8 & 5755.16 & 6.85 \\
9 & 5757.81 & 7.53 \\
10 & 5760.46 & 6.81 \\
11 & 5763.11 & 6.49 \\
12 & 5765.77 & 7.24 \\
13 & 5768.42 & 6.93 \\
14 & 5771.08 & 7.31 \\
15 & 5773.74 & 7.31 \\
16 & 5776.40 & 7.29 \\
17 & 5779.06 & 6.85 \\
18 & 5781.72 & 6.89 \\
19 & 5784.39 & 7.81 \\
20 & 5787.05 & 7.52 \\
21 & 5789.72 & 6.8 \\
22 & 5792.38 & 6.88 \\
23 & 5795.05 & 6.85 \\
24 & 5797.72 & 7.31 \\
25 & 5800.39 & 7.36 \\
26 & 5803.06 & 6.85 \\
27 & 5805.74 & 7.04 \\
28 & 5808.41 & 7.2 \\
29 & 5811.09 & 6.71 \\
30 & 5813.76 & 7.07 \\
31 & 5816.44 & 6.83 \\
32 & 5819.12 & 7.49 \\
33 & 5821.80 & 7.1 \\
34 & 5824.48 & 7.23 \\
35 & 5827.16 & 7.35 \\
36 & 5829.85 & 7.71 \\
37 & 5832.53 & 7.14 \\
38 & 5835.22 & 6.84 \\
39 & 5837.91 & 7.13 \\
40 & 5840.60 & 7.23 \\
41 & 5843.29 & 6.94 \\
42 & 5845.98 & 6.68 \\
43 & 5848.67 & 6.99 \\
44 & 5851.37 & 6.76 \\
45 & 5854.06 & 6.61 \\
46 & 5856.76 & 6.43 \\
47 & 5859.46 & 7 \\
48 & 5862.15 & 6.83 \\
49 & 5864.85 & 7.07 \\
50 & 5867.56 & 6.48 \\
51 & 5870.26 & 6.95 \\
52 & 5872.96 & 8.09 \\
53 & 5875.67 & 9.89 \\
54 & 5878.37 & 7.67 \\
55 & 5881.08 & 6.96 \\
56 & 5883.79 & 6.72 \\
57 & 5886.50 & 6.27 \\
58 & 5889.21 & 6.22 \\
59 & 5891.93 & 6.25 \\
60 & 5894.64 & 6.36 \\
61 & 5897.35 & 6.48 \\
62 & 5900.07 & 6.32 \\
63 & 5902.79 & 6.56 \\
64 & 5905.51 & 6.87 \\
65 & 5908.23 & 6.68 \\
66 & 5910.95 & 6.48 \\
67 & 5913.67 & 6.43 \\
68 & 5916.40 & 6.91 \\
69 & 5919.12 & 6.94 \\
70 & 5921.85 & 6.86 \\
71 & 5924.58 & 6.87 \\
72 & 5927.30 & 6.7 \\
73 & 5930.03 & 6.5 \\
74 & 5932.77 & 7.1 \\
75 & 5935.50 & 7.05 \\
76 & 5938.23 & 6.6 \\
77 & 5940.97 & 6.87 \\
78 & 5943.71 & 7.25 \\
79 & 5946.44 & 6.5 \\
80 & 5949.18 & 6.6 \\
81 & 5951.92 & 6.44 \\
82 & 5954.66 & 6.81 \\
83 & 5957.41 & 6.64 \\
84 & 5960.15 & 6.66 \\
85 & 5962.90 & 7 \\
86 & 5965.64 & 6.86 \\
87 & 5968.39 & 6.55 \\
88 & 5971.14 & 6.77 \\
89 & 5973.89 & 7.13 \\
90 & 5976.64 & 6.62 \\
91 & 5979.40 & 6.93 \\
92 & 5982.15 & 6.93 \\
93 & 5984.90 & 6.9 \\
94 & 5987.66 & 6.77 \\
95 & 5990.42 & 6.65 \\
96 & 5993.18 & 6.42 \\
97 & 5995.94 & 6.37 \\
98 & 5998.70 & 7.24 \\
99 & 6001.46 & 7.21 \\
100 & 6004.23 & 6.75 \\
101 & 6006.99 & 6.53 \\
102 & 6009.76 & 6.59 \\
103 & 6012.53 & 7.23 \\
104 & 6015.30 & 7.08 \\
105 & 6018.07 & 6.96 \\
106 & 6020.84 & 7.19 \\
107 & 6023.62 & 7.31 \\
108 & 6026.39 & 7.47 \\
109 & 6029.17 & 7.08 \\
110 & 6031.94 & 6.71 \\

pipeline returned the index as 0.4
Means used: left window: 7.14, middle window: 7.13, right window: 7.24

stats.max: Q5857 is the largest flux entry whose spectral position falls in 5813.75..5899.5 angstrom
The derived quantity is 9.89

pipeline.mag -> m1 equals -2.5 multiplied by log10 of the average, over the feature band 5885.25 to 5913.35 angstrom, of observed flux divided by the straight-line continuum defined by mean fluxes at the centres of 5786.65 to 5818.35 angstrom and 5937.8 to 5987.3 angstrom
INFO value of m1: 0.07 mag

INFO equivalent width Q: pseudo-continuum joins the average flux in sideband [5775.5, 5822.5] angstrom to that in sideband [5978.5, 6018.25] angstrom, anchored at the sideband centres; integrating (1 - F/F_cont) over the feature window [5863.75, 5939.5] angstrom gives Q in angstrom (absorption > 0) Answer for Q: 1.06 angstrom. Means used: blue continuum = 7.1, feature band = 6.87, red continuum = 6.83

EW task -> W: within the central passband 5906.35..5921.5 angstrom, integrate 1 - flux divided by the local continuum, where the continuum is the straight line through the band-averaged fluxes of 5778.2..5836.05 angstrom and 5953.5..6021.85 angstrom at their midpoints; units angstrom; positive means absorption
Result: 0.5 angstrom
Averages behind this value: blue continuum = 7.13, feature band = 6.71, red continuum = 6.83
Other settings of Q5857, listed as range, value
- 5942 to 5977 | 7.25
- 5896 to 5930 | 6.94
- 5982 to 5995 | 6.93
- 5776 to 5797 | 7.81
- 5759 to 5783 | 7.31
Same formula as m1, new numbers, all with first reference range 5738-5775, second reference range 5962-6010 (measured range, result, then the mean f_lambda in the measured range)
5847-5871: 0.02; 6.79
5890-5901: 0.08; 6.35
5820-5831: -0.07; 7.35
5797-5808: -0.03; 7.14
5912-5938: 0.00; 6.81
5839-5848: -0.01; 6.96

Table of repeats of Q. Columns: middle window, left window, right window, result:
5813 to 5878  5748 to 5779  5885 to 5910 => -4.7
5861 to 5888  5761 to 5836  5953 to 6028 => -1.0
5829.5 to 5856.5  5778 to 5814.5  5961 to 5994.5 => 0.2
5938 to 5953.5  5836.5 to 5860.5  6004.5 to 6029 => 0.5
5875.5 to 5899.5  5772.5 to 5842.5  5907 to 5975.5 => 0.4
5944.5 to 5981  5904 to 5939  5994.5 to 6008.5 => 0.3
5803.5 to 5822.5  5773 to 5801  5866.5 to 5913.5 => 0.1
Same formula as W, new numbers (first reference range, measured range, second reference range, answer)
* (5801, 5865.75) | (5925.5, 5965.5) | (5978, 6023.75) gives 0.9 angstrom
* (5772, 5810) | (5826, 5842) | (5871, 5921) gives -0.4 angstrom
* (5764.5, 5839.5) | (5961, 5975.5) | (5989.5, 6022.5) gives 0.1 angstrom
